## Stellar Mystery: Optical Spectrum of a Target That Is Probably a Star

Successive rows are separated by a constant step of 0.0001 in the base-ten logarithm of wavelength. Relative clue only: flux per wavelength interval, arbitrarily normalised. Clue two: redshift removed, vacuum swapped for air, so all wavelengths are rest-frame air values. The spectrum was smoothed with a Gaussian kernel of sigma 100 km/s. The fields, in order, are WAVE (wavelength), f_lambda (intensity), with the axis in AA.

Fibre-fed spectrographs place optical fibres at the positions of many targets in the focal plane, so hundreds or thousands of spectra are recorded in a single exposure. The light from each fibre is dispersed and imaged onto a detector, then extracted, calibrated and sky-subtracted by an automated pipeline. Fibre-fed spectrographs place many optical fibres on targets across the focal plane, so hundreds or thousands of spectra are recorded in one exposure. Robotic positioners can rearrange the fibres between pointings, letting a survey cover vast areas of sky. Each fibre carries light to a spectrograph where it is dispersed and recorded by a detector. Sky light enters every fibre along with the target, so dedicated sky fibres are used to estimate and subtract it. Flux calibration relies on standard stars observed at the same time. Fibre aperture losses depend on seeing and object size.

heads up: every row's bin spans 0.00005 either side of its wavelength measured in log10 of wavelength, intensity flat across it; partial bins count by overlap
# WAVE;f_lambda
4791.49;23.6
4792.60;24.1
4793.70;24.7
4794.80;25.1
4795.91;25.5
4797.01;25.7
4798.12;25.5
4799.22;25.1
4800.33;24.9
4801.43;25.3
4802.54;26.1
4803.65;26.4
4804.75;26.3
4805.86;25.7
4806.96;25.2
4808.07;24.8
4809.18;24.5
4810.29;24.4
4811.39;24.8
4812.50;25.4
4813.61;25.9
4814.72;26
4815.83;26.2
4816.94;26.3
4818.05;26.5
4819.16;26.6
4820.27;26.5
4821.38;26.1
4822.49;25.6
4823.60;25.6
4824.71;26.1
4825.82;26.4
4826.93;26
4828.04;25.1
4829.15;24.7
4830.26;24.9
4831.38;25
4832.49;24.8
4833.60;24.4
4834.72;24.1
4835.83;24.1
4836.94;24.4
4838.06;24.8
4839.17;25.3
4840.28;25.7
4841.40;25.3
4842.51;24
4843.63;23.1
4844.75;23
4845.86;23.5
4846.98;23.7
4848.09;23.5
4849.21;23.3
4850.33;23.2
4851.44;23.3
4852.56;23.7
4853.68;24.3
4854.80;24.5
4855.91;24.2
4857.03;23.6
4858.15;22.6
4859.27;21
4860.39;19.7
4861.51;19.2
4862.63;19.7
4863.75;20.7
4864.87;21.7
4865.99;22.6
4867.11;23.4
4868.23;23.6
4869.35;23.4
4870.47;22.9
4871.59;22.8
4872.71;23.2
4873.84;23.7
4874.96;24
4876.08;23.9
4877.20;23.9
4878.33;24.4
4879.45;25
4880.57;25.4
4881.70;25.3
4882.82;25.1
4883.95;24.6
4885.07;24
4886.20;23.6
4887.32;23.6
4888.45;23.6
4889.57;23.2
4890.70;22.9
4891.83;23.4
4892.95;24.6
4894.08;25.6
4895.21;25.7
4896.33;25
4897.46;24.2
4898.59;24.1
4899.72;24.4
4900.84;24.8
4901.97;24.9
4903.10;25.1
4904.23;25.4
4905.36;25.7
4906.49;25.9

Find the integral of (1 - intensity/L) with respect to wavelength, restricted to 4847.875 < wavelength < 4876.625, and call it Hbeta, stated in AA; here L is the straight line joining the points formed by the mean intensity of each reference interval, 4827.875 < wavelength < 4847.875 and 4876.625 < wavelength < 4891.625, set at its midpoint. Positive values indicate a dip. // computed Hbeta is 1.8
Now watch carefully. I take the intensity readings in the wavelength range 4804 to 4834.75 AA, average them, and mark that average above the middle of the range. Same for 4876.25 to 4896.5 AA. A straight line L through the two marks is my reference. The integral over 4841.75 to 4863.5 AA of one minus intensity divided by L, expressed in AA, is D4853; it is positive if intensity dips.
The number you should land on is 1.9 AA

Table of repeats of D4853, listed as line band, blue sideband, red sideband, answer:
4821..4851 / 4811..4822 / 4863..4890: 0.7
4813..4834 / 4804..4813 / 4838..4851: -0.9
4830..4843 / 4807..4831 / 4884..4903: 0.3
